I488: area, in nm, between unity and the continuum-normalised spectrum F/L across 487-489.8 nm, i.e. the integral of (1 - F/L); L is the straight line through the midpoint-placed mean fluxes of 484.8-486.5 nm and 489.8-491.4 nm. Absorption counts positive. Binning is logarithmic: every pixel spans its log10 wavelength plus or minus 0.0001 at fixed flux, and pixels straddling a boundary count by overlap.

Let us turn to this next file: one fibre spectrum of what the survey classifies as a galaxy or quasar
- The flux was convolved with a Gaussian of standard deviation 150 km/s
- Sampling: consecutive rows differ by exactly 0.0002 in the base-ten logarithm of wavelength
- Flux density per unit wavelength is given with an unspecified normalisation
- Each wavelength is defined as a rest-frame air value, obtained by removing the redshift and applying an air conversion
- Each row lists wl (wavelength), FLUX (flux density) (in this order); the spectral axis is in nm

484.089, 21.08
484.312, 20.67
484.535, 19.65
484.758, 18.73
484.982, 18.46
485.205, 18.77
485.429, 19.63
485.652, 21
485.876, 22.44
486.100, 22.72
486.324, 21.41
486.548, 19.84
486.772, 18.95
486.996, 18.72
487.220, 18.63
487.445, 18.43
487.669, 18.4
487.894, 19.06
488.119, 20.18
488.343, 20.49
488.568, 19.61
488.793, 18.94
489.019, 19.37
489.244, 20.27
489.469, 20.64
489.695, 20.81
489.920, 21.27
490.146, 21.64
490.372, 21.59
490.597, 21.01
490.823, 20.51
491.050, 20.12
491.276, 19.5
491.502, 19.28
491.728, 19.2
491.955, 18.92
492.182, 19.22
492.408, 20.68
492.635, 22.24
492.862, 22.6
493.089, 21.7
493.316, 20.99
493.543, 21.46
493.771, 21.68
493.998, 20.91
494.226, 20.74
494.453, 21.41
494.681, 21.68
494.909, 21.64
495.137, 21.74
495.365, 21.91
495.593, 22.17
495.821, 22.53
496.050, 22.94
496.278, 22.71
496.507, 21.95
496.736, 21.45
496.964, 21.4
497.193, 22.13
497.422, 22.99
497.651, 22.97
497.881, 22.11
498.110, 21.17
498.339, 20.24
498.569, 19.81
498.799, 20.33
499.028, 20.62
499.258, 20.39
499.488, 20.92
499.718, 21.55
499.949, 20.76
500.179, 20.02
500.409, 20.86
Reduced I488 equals 0.155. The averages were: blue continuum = 20.5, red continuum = 20.8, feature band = 19.5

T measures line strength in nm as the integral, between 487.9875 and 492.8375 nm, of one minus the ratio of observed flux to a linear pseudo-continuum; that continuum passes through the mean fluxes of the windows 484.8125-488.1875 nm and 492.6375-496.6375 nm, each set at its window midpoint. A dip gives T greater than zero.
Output 0.10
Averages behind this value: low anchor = 19.7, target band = 20.3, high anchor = 21.8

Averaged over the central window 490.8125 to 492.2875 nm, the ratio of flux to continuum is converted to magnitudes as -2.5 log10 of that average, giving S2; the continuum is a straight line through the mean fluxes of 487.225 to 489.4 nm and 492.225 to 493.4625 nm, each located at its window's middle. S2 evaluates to 0.08 mag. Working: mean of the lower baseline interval 19.4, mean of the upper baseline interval 21.5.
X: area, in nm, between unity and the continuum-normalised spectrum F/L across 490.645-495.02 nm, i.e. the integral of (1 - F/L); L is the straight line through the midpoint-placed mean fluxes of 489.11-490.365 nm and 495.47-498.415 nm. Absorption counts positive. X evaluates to 0.14 nm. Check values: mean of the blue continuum 21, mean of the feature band 20.8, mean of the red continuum 22.1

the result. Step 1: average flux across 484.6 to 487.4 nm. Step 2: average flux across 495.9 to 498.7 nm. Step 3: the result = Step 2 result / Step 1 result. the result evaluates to 1.10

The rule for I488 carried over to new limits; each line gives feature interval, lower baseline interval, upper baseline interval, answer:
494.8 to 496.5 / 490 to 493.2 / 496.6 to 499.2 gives -0.091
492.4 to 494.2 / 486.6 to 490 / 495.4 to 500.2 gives -0.083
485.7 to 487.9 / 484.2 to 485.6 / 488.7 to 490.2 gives -0.015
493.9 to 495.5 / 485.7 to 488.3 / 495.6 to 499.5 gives -0.022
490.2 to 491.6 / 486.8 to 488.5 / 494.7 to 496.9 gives -0.006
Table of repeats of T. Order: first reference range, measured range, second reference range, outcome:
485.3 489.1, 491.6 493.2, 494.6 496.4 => 0.05 nm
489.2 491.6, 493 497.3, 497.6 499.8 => -0.19 nm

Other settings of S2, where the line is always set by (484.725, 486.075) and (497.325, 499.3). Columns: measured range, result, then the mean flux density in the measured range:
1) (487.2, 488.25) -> 0.071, 19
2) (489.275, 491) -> -0.026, 21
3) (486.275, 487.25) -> 0.039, 19.5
